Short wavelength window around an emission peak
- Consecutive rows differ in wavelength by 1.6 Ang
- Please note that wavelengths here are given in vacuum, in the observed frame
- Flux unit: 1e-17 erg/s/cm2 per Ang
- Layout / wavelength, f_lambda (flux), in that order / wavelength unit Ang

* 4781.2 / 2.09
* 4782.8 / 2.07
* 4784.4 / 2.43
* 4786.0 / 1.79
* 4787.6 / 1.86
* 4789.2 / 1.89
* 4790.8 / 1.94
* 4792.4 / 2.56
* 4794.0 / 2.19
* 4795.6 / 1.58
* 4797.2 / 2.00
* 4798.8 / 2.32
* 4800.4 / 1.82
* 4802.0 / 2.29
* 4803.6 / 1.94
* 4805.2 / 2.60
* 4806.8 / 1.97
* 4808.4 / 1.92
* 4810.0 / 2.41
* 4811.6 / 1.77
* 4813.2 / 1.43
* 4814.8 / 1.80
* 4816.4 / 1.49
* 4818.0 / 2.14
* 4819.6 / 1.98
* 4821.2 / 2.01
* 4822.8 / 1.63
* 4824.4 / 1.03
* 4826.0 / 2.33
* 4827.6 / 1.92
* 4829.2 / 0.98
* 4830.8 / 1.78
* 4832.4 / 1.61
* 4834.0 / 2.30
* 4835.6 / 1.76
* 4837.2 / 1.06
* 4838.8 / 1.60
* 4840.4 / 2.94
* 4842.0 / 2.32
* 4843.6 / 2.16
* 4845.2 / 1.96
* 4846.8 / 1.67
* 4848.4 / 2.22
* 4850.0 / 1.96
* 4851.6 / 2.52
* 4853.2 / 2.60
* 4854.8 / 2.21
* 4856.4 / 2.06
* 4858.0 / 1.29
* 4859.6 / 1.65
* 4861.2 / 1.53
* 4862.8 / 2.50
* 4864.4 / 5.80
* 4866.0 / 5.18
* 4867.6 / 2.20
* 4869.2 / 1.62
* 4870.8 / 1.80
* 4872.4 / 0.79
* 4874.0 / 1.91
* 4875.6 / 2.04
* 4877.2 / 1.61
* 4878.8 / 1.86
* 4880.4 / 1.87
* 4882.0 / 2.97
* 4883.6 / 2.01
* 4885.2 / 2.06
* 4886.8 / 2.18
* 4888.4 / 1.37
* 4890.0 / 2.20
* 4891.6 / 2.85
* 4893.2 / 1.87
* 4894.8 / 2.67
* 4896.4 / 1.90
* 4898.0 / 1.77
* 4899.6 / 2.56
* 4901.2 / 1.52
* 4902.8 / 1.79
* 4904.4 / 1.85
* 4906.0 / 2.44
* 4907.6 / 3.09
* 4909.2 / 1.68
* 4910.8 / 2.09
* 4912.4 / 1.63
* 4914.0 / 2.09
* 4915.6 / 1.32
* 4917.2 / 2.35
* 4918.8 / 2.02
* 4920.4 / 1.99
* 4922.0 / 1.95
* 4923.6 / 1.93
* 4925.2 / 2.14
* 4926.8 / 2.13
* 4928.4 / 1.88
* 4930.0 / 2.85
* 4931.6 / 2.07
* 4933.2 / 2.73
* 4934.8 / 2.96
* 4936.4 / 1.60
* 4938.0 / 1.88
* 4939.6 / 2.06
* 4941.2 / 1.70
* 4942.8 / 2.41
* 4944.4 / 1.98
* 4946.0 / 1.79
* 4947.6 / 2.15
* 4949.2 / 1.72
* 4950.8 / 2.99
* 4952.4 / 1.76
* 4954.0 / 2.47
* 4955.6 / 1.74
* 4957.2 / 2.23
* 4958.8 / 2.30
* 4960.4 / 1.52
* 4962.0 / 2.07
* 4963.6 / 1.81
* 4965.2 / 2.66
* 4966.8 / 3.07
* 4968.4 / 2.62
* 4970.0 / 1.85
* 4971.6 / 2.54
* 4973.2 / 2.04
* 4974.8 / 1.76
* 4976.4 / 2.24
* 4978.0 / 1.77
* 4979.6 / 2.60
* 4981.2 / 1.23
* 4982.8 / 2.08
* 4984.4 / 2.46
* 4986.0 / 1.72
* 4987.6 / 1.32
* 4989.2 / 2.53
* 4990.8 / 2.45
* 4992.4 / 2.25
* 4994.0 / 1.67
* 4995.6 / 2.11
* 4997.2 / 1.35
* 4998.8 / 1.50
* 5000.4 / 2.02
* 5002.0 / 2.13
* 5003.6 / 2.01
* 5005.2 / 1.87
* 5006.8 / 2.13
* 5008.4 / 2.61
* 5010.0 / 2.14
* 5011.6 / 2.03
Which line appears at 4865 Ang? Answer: H-gamma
